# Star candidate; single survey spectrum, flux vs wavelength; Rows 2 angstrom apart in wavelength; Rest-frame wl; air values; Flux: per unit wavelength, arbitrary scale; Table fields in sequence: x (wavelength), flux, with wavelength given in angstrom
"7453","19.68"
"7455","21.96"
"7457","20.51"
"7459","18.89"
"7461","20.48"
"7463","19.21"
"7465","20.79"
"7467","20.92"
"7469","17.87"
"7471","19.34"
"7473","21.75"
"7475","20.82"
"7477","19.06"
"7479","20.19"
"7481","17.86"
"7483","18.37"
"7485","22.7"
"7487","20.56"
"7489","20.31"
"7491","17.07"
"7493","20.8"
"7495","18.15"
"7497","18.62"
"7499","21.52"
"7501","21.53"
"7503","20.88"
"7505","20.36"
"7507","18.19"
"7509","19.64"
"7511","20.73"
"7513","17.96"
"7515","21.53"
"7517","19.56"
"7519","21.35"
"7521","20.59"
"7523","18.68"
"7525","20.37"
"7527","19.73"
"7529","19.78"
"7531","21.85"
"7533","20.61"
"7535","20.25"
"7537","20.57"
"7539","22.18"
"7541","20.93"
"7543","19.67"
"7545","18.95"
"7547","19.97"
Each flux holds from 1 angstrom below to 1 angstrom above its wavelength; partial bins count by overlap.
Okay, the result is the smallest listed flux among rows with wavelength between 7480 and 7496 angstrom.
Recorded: 17.07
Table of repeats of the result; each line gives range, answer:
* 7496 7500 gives 18.62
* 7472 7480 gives 19.06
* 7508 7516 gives 17.96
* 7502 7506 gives 20.36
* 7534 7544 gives 19.67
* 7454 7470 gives 17.87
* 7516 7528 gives 18.68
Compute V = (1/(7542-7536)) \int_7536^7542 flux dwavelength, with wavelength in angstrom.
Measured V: 21.2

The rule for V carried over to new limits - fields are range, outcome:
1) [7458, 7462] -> 19.7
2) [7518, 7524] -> 20.2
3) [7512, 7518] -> 19.7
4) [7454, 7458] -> 21.2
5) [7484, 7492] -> 20.2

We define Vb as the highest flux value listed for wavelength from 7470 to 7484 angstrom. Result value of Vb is 21.75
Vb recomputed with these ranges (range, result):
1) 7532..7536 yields 20.61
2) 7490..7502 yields 21.53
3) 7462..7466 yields 20.79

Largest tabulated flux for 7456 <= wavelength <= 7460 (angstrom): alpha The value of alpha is 20.51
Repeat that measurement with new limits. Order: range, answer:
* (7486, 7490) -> 20.56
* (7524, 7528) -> 20.37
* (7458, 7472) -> 20.92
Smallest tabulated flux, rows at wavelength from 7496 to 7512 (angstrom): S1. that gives 18.19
